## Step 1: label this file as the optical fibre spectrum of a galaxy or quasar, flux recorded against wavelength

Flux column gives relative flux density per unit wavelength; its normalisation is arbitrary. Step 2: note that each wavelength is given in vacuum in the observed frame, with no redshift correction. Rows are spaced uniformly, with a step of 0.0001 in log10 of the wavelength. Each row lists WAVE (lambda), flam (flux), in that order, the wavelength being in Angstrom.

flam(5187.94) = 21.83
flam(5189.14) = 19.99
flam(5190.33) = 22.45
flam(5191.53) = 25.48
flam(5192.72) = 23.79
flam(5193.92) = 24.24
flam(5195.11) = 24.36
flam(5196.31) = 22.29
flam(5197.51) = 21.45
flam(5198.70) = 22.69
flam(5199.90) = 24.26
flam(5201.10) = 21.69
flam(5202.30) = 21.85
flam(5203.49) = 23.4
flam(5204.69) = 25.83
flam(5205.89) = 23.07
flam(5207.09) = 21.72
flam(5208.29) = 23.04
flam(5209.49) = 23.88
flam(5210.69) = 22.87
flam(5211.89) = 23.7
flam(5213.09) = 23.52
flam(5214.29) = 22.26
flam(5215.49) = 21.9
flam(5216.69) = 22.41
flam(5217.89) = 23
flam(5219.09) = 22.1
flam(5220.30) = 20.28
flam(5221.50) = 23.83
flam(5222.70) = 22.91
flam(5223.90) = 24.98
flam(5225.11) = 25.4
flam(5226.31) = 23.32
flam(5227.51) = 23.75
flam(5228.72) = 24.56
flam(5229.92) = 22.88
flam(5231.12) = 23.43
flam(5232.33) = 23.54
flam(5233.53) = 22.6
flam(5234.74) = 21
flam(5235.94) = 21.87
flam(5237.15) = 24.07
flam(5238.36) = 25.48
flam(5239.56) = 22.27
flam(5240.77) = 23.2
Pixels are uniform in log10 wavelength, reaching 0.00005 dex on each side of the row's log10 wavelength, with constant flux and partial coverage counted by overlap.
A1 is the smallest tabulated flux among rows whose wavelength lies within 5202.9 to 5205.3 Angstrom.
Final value 23.4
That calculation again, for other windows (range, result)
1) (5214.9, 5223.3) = 20.28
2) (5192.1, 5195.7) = 23.79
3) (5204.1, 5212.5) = 21.72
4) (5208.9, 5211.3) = 22.87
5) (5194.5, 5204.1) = 21.45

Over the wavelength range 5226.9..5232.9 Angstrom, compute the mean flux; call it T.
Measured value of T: 23.6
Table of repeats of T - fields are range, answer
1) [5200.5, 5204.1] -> 22.3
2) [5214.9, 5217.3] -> 22.2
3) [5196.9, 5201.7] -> 22.5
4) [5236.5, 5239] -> 24.7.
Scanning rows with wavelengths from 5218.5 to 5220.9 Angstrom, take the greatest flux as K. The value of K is 22.1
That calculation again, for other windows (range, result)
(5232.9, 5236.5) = 22.6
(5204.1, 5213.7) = 25.83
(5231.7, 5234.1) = 23.54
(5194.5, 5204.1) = 24.36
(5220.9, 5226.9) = 25.4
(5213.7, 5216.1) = 22.26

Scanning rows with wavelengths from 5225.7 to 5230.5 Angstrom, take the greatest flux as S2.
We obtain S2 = 24.56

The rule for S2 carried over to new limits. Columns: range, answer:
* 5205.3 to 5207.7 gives 23.07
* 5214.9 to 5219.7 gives 23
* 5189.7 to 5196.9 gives 25.48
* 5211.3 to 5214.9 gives 23.7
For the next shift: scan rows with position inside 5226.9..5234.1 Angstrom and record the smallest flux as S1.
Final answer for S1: 22.6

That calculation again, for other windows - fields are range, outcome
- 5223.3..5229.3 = 23.32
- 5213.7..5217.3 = 21.9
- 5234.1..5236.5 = 21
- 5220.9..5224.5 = 22.91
